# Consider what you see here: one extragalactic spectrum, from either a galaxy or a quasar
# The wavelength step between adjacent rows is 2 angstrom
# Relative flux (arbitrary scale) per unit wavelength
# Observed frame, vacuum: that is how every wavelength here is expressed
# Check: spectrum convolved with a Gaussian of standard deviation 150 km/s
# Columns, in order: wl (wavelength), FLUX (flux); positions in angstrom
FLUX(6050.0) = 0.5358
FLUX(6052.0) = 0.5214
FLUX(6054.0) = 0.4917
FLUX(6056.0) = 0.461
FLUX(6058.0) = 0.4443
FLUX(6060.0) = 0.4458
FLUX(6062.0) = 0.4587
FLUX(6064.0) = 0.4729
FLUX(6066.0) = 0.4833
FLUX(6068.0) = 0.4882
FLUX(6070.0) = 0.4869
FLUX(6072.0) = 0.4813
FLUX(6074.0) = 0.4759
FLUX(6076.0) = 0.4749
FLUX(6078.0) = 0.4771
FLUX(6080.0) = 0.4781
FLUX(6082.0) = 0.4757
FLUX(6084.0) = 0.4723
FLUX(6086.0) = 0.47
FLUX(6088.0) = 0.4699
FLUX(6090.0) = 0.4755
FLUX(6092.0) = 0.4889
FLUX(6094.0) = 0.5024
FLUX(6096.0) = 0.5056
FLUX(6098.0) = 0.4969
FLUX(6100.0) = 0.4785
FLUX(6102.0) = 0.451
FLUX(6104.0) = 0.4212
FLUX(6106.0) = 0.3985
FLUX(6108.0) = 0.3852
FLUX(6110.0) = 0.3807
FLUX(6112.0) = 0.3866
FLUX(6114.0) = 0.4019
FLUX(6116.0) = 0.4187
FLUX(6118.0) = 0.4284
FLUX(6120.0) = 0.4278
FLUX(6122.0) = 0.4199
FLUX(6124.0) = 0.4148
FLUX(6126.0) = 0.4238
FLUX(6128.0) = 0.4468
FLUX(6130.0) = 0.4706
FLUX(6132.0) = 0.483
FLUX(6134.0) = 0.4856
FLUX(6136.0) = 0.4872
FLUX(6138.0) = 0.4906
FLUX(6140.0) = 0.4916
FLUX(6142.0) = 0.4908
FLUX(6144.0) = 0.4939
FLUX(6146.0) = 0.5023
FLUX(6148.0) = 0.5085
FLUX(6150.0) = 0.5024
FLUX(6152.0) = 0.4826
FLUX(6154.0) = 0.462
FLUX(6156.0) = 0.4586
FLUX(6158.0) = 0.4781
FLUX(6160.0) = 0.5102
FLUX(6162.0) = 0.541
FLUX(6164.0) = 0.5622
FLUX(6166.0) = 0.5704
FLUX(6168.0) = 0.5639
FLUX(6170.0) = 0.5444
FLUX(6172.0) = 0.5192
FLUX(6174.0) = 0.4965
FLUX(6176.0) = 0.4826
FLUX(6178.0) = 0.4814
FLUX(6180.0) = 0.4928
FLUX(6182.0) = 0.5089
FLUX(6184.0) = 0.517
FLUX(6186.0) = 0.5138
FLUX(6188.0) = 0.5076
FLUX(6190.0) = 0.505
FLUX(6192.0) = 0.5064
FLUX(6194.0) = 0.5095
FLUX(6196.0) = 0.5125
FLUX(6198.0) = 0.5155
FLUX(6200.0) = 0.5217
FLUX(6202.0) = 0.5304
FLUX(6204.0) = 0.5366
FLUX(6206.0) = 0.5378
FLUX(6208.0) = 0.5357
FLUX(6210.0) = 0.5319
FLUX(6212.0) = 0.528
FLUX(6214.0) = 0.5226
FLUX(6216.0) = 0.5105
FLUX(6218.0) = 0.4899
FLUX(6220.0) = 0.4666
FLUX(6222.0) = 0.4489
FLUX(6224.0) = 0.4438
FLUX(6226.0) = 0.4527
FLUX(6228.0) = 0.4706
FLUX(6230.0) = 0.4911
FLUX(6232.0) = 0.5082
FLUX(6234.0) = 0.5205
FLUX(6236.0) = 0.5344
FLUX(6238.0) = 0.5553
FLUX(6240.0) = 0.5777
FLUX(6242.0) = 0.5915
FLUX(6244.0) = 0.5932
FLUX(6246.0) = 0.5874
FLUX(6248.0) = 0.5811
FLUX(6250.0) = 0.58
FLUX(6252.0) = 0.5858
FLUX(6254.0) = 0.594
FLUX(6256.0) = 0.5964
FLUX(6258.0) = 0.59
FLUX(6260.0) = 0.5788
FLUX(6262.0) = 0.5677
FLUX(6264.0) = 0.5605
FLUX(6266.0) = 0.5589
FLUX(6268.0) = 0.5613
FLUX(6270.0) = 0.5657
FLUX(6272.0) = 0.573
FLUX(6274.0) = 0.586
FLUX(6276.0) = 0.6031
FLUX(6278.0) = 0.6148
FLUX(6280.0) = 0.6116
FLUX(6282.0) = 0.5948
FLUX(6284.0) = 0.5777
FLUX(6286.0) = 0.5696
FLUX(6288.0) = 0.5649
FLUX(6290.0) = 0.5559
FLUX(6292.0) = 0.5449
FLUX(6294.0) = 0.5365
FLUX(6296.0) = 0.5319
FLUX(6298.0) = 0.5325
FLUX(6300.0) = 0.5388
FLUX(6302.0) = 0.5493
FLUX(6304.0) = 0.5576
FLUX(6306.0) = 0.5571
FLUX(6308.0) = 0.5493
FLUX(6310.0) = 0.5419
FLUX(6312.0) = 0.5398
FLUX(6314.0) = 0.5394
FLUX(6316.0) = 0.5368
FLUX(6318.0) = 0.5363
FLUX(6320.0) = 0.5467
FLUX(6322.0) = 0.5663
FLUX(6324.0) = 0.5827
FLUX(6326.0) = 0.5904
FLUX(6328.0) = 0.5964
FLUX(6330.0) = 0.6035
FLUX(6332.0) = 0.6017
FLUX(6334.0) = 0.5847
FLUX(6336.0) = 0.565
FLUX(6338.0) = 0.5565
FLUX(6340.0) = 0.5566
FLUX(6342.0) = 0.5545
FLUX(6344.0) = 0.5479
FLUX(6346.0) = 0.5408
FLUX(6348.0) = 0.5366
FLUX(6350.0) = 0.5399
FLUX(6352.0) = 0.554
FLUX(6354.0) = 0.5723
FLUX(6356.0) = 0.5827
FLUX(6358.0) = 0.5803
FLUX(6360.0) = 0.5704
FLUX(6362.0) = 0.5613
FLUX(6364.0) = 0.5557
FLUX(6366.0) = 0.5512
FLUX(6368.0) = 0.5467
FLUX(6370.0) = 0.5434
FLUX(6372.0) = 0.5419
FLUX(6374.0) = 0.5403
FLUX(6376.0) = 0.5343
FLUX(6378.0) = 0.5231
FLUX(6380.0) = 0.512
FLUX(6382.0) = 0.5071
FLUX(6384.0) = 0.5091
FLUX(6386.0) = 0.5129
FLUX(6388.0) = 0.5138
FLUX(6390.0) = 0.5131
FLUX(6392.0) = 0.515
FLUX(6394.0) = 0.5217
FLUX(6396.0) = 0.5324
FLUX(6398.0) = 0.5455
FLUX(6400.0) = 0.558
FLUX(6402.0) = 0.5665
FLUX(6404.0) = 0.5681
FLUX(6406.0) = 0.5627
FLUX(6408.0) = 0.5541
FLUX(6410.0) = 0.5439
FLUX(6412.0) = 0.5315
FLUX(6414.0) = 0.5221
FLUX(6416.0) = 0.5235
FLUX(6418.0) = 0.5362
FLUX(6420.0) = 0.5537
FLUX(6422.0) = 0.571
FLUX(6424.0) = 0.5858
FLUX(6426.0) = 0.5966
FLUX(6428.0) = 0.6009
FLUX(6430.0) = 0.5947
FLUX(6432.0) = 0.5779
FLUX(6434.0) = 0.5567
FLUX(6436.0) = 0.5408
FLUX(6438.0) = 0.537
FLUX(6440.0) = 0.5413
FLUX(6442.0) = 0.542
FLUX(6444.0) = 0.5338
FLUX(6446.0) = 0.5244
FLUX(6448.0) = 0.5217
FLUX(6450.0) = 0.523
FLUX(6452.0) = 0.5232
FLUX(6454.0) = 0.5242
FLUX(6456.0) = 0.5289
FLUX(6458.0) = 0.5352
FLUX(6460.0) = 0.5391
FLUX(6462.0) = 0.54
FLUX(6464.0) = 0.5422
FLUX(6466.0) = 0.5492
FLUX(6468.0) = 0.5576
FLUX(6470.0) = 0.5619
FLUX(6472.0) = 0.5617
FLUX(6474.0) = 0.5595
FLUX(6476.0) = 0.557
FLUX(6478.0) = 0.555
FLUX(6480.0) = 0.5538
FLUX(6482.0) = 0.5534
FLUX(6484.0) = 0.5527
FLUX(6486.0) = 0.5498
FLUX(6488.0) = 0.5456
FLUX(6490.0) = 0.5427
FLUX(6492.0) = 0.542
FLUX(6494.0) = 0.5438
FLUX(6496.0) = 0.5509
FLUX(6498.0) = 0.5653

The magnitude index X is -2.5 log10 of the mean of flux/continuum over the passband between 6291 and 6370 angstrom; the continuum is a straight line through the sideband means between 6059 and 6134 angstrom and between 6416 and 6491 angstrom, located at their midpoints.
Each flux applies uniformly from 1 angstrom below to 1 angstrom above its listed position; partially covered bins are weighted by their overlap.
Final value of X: -0.08 mag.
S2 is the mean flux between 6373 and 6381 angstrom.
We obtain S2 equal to 0.527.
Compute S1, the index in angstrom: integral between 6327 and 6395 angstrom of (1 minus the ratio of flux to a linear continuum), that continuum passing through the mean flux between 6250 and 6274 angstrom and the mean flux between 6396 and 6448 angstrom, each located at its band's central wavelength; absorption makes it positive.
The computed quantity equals 1.7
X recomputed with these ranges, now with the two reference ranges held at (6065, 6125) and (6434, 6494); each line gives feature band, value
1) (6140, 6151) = -0.07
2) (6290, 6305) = -0.08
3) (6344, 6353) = -0.06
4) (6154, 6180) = -0.09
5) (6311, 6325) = -0.09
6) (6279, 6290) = -0.16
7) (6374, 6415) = -0.01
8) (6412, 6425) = -0.03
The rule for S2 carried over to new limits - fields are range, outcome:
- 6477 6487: 0.553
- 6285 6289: 0.567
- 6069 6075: 0.481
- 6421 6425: 0.578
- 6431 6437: 0.558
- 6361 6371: 0.552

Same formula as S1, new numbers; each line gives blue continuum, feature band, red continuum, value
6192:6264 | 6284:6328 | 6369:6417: -1.6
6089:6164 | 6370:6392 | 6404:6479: 0.5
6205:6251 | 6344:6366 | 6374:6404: -1.3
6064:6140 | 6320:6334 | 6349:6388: -1.5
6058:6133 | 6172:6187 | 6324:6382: -0.4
